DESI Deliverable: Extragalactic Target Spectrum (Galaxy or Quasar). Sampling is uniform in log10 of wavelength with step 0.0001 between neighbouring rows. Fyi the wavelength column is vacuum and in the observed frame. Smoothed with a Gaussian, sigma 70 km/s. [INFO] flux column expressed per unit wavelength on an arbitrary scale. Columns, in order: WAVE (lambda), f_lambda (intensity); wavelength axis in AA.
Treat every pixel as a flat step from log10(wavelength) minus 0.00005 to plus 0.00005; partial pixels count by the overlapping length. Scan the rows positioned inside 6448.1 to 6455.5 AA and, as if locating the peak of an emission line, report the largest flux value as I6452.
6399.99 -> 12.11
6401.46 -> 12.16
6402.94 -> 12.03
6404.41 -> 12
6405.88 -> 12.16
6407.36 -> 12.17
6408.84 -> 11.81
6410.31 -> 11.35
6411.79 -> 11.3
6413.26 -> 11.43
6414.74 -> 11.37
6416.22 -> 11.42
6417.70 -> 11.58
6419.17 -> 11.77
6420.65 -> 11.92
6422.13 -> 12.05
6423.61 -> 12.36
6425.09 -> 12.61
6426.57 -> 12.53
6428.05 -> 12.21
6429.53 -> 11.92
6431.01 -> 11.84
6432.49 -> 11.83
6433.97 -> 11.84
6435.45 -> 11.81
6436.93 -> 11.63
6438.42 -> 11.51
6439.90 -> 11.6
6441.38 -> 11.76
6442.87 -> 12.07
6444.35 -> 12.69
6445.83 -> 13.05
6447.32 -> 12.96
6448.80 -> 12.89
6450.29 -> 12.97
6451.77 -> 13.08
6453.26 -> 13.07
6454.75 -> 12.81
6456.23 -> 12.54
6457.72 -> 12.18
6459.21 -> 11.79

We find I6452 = 13.08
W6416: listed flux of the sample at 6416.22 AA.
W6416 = 11.42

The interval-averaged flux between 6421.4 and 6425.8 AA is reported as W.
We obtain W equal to 12.3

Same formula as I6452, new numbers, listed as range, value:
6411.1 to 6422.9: 12.05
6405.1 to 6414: 12.17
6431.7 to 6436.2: 11.84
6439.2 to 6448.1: 13.05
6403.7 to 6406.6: 12.16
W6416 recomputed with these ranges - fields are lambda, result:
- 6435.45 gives 11.81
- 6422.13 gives 12.05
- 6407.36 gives 12.17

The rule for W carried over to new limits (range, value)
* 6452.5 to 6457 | 12.8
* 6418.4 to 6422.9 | 11.9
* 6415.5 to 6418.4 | 11.5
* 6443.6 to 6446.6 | 12.9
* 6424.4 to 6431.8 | 12.2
